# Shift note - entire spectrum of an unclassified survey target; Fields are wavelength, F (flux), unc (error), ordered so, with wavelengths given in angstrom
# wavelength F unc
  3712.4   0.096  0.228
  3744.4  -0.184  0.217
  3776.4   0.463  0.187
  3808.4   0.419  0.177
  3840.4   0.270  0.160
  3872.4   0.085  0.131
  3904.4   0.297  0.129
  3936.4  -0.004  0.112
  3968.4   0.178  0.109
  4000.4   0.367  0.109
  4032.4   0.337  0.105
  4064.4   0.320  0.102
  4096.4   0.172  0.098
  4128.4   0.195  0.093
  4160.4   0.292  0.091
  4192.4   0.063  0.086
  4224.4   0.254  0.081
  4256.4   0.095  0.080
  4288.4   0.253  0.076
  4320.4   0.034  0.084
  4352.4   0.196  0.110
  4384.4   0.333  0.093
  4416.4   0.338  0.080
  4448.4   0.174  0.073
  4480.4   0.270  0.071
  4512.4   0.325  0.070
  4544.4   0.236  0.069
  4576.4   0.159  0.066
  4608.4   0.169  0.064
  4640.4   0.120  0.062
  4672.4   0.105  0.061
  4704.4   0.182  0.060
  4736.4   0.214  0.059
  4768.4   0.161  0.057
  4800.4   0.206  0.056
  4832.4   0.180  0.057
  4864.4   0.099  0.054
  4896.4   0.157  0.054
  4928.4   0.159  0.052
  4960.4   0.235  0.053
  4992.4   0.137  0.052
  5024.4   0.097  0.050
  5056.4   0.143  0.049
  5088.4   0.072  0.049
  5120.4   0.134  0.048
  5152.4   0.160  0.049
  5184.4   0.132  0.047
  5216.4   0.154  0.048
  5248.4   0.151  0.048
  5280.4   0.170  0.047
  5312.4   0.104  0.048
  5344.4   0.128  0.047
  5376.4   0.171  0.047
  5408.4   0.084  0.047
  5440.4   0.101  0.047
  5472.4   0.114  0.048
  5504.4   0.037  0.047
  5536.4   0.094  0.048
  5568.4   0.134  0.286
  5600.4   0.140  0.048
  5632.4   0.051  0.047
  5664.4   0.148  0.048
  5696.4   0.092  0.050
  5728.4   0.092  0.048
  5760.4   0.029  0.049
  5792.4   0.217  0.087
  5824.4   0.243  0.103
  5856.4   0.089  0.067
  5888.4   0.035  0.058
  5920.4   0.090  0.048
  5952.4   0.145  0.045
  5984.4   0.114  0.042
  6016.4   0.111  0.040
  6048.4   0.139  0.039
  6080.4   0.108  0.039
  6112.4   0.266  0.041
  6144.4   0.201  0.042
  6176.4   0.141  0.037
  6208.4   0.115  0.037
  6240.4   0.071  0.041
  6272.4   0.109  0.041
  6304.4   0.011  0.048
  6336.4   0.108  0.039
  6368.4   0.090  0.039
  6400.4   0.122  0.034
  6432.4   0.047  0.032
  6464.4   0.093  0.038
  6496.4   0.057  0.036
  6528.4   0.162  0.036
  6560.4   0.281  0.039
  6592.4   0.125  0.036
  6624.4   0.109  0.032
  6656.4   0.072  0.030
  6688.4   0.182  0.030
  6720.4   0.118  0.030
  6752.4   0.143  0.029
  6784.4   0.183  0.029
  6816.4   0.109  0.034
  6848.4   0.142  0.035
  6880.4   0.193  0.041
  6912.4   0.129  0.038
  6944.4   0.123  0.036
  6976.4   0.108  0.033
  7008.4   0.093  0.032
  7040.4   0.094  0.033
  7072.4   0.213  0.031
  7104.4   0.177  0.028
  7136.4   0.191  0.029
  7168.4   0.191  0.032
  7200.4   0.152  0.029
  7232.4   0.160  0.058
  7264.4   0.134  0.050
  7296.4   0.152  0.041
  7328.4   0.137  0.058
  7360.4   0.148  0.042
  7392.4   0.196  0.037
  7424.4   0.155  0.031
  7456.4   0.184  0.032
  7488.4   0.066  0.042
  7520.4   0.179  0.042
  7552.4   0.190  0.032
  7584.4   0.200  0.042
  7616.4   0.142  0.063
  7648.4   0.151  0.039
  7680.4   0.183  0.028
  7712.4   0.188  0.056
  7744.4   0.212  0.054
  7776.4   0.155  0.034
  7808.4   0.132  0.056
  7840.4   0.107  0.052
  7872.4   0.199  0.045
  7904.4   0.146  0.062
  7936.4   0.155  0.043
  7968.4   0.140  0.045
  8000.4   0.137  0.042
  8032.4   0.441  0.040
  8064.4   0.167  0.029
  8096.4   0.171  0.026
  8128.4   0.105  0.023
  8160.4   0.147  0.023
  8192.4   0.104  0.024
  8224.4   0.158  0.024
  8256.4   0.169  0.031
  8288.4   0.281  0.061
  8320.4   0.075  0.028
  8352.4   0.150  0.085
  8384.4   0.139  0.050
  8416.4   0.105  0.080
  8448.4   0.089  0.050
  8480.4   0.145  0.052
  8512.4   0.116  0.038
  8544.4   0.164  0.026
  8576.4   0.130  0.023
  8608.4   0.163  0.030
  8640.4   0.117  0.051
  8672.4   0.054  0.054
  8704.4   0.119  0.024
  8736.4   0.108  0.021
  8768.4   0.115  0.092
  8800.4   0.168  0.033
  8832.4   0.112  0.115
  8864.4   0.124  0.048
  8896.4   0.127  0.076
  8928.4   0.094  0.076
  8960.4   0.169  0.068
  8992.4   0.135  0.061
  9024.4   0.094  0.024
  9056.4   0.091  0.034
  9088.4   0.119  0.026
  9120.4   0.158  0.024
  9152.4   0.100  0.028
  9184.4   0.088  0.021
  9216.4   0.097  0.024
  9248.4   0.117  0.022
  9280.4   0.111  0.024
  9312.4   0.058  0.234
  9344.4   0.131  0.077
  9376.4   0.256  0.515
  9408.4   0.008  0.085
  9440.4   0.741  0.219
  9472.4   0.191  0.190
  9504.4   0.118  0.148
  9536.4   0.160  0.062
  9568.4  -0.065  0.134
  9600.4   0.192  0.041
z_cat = 0.76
